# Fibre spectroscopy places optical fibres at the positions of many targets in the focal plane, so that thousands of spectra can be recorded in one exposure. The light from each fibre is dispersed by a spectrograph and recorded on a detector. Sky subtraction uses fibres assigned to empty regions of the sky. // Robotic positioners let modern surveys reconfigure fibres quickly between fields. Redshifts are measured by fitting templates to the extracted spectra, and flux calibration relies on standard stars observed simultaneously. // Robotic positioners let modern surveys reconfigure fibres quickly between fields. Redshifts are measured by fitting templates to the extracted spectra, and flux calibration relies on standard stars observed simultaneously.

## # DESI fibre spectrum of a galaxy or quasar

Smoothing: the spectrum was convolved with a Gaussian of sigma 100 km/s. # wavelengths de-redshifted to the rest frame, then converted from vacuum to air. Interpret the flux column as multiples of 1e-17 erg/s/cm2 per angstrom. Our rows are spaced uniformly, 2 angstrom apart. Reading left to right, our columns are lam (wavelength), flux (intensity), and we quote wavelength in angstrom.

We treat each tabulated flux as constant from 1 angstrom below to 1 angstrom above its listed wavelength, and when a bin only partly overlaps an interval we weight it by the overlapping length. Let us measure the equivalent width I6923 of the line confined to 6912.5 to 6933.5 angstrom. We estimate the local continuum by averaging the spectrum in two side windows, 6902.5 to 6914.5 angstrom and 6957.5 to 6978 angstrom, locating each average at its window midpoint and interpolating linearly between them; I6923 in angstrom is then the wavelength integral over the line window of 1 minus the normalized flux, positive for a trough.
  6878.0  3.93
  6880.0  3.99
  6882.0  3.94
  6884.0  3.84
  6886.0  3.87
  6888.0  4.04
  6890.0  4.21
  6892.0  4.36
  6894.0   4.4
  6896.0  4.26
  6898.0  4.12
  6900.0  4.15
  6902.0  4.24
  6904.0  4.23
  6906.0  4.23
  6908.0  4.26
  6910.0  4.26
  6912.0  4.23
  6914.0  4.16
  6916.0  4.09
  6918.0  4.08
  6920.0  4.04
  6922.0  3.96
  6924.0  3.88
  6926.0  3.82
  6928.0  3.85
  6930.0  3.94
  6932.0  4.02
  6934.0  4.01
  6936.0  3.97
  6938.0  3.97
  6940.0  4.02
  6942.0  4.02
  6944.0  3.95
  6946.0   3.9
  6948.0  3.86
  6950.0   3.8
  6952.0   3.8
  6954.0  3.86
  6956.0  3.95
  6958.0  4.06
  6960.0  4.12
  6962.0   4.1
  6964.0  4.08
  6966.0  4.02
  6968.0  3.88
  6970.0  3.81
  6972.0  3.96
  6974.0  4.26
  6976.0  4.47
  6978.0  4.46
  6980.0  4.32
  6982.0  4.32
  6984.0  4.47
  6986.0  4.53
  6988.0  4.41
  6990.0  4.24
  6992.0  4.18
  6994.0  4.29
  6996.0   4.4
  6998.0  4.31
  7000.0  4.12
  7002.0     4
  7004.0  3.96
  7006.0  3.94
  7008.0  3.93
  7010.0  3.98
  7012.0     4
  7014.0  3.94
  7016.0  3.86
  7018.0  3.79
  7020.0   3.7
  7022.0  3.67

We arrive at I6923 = 1.0 angstrom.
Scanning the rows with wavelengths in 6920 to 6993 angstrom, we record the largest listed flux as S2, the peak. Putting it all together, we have 4.53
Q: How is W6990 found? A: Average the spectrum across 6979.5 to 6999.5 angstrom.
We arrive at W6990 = 4.34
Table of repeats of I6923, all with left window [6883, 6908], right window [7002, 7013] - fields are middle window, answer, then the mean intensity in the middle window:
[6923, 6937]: 0.6 angstrom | 3.93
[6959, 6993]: -1.6 angstrom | 4.21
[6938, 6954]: 0.7 angstrom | 3.91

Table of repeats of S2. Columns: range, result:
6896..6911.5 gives 4.26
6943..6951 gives 3.95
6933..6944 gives 4.02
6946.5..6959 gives 4.06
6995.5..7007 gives 4.4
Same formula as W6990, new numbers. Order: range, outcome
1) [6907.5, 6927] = 4.07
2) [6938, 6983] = 4.04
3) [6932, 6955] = 3.93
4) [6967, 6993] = 4.25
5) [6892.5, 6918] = 4.22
